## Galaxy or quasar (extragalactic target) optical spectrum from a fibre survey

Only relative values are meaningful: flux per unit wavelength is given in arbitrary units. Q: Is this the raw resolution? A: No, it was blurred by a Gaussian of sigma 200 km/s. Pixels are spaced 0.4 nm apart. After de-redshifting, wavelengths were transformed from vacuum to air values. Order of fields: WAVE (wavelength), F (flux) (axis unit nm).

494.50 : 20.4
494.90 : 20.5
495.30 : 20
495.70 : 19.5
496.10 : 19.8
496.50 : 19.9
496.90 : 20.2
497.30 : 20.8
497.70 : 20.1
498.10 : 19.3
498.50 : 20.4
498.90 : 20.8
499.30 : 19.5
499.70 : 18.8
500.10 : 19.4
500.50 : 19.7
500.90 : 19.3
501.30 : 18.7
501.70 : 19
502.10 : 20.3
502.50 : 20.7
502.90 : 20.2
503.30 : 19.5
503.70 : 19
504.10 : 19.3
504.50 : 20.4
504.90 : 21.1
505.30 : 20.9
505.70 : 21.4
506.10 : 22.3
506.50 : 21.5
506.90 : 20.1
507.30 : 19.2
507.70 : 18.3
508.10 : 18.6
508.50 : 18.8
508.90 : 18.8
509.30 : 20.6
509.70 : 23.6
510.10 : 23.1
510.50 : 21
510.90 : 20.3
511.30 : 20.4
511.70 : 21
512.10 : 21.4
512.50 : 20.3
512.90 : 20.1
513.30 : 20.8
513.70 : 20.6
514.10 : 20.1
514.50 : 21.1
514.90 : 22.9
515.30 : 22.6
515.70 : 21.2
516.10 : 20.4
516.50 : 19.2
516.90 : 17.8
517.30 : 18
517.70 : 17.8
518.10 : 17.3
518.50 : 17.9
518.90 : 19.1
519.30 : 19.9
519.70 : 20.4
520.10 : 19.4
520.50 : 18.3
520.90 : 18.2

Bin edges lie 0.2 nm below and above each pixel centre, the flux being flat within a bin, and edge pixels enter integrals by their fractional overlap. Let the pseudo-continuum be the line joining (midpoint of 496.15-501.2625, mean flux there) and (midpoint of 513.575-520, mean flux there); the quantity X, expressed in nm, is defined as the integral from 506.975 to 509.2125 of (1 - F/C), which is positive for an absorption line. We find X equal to 0.10 nm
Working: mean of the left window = 19.8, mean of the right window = 19.8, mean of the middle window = 18.9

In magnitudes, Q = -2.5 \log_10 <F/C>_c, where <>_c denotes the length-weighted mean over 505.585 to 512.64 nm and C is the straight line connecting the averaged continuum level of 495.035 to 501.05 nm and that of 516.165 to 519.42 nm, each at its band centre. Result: -0.085 mag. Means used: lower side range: 19.8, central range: 20.6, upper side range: 18.4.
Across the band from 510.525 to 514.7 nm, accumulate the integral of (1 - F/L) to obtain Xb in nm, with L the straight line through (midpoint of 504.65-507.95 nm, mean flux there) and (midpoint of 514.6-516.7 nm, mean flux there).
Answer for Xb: 0.080 nm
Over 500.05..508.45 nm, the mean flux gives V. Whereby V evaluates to 19.9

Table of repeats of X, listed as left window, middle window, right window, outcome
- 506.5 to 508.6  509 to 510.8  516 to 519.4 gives -0.26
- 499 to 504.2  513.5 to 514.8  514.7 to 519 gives -0.09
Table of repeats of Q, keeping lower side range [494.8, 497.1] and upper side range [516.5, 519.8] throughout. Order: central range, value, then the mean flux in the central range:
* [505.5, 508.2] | -0.055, 20.3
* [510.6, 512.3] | -0.101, 20.8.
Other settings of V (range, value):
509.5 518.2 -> 20.5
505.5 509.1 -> 19.9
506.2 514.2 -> 20.5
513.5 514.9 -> 20.9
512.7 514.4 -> 20.4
